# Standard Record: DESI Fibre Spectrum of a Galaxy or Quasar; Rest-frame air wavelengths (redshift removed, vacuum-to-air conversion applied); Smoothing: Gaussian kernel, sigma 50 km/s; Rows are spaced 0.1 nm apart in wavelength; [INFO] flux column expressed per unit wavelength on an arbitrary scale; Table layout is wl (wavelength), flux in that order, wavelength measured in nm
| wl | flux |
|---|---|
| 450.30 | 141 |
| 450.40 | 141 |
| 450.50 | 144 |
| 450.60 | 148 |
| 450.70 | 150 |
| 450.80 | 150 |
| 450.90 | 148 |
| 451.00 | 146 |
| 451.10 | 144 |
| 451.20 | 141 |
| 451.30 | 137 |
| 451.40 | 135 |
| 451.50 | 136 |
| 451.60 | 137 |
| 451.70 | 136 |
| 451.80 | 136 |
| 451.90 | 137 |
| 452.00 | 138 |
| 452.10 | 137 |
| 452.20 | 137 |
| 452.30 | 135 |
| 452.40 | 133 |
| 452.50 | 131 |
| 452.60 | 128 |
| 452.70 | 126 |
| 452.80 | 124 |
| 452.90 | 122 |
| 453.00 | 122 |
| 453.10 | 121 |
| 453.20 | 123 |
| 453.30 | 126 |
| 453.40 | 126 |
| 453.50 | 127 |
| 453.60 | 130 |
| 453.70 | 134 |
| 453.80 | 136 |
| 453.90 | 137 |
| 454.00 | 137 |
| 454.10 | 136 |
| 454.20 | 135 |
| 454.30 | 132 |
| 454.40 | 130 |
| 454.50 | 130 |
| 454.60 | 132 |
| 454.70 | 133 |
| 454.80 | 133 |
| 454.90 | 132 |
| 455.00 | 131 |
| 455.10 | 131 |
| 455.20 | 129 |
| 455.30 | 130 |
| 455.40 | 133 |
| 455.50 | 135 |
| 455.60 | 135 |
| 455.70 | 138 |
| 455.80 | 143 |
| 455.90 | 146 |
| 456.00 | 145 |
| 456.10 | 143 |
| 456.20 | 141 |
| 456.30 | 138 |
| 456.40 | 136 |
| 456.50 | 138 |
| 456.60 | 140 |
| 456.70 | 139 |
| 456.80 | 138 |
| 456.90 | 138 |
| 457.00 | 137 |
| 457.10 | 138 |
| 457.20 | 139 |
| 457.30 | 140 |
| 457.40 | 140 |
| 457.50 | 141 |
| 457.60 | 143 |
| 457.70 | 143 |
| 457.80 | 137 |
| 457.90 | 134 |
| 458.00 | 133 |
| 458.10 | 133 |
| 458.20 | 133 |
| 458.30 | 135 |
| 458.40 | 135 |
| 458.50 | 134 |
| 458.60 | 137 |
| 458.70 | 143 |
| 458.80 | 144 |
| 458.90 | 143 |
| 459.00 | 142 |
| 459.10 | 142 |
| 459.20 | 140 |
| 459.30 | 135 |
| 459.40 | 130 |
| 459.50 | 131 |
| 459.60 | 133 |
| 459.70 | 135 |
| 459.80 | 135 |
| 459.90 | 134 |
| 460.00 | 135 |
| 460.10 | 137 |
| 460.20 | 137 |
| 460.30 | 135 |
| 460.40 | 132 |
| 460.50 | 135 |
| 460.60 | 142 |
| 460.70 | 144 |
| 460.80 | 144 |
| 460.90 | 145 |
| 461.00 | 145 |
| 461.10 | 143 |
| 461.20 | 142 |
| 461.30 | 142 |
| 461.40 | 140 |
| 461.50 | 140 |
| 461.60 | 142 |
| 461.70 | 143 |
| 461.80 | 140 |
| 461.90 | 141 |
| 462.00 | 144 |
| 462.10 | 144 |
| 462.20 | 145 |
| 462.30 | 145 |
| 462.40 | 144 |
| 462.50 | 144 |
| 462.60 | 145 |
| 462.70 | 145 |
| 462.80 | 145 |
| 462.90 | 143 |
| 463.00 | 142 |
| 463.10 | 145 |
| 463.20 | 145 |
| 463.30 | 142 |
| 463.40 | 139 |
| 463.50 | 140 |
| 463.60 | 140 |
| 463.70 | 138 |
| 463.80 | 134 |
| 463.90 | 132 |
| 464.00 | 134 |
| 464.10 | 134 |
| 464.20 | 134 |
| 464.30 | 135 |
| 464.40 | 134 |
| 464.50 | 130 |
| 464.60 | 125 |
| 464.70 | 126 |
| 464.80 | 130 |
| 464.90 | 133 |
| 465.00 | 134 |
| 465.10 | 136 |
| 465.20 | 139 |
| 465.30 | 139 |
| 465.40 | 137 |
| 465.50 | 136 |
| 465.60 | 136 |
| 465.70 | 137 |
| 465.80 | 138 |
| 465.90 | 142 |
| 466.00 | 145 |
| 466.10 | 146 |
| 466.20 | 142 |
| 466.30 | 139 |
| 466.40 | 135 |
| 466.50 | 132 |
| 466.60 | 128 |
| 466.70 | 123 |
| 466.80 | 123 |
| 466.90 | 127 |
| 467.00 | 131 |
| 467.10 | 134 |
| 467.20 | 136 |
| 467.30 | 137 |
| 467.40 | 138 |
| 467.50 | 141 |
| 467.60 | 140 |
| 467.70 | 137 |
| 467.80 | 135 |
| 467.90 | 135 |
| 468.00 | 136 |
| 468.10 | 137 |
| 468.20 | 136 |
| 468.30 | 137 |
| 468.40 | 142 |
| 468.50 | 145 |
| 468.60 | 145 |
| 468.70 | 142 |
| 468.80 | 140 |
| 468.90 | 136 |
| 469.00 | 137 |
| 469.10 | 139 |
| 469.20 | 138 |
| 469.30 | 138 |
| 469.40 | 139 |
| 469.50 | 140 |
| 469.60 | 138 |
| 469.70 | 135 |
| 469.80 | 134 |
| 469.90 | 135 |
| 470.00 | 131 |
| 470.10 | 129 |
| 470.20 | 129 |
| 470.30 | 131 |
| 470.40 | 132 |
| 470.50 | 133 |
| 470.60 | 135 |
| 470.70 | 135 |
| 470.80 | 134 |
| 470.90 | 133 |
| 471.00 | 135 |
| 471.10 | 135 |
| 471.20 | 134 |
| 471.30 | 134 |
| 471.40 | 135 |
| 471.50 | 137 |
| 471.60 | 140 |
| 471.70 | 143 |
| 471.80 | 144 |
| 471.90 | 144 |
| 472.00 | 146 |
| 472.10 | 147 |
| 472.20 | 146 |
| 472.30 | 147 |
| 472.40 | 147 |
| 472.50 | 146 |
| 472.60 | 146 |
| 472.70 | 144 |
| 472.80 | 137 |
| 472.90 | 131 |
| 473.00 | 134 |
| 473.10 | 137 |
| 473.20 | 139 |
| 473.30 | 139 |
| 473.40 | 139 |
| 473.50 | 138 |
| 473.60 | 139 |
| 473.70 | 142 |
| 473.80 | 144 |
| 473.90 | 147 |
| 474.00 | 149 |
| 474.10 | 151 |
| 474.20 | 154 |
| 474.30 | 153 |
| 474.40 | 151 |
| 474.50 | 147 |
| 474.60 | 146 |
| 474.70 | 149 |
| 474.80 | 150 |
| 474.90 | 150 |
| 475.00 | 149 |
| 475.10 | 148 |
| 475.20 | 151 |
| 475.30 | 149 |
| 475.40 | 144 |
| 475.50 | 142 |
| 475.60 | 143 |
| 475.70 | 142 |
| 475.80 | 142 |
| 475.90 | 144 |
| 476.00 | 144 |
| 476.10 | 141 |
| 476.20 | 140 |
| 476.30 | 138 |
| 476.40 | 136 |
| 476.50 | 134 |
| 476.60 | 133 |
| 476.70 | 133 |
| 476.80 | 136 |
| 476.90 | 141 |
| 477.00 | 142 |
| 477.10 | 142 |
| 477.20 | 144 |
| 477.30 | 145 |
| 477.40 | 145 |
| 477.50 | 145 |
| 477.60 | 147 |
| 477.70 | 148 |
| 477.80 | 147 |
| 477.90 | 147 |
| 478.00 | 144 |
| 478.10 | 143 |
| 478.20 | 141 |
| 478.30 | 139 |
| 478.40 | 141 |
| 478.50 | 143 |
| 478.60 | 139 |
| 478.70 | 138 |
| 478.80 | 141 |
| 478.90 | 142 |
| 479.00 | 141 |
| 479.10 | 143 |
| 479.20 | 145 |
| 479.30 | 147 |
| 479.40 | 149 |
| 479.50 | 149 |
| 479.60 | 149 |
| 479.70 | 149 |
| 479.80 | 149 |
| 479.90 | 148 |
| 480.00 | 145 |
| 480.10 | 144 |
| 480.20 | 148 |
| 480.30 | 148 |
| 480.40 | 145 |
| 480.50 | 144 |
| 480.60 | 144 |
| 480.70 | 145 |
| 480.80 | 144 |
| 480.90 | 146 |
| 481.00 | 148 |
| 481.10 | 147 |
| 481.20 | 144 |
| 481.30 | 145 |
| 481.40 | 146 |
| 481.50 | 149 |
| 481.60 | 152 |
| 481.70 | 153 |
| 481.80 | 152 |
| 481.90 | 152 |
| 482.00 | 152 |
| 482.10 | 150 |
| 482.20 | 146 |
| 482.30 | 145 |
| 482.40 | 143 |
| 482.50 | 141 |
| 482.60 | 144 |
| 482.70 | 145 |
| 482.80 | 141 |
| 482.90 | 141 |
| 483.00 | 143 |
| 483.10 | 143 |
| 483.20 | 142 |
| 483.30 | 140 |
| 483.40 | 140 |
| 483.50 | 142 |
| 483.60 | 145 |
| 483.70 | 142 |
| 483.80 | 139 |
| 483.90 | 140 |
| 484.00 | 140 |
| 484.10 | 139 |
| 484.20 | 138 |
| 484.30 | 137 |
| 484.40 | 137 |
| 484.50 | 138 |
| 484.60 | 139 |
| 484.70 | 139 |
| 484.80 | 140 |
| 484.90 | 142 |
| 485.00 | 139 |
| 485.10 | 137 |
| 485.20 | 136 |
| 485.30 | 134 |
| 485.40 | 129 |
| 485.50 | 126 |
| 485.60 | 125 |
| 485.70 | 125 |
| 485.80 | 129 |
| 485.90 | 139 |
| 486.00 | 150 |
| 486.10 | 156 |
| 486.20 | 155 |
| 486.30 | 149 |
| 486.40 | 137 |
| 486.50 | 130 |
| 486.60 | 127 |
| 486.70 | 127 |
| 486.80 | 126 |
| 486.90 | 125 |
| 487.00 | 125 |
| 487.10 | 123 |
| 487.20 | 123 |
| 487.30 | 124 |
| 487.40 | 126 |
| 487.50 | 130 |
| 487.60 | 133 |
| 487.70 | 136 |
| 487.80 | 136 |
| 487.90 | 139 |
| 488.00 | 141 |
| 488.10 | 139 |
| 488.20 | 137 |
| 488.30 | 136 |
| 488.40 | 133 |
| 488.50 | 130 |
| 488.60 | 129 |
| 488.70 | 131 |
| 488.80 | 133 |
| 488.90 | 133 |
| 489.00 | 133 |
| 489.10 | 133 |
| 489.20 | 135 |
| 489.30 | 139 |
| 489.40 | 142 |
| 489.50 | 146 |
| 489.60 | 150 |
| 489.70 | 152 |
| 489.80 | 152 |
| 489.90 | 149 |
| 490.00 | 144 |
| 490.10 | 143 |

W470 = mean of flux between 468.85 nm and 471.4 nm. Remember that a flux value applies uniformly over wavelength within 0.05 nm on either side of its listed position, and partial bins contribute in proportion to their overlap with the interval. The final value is 135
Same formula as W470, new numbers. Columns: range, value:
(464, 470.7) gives 136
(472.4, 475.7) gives 145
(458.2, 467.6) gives 138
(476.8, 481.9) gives 145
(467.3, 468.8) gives 139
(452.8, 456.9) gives 134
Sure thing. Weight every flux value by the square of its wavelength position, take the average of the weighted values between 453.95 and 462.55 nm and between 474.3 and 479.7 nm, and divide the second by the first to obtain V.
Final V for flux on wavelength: 1.13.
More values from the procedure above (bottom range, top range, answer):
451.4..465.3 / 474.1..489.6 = 1.14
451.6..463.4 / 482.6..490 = 1.13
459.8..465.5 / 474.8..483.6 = 1.12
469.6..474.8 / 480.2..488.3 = 1.05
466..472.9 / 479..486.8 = 1.10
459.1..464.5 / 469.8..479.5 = 1.07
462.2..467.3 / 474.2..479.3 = 1.10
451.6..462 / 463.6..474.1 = 1.06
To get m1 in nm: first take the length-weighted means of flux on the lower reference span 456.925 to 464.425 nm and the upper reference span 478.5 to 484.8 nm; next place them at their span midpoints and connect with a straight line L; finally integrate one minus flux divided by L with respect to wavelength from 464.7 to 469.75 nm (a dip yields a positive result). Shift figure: 0.14 nm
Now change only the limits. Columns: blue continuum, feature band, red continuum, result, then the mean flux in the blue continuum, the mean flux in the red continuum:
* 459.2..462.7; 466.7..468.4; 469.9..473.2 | 0.05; 140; 138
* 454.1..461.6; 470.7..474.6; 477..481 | 0.02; 137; 145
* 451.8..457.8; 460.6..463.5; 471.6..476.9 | -0.11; 134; 143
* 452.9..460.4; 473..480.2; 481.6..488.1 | -0.33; 135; 138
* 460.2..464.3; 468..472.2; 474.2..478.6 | 0.15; 141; 144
